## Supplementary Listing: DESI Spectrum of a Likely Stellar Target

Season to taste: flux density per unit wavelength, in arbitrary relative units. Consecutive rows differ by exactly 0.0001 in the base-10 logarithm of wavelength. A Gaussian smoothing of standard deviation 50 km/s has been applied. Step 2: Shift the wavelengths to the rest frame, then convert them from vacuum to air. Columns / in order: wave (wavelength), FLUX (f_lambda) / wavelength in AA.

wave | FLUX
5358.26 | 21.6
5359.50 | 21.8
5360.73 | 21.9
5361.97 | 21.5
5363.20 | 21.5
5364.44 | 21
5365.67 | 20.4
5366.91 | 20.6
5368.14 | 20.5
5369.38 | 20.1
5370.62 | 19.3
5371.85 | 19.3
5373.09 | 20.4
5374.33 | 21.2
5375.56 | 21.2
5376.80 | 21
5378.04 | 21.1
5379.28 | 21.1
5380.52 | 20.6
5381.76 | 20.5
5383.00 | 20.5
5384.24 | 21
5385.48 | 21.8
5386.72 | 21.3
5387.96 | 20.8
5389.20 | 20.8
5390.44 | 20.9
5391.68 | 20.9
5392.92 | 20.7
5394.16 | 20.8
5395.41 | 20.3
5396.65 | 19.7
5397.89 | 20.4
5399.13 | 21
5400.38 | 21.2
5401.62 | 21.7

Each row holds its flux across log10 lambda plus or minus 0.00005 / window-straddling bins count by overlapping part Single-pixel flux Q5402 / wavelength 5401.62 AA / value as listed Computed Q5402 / 21.7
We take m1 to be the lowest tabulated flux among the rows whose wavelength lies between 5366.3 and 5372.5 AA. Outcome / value 19.3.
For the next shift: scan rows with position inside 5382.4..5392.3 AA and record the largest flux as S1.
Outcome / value 21.8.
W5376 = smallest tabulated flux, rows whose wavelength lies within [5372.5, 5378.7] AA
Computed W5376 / 20.4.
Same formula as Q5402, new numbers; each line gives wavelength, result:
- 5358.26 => 21.6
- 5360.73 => 21.9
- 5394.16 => 20.8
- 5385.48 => 21.8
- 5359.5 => 21.8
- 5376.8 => 21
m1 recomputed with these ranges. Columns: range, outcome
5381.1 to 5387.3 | 20.5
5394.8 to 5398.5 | 19.7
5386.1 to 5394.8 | 20.7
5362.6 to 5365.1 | 21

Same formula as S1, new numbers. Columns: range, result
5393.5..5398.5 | 20.8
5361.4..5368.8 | 21.5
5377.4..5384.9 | 21.1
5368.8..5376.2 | 21.2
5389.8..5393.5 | 20.9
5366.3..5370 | 20.6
